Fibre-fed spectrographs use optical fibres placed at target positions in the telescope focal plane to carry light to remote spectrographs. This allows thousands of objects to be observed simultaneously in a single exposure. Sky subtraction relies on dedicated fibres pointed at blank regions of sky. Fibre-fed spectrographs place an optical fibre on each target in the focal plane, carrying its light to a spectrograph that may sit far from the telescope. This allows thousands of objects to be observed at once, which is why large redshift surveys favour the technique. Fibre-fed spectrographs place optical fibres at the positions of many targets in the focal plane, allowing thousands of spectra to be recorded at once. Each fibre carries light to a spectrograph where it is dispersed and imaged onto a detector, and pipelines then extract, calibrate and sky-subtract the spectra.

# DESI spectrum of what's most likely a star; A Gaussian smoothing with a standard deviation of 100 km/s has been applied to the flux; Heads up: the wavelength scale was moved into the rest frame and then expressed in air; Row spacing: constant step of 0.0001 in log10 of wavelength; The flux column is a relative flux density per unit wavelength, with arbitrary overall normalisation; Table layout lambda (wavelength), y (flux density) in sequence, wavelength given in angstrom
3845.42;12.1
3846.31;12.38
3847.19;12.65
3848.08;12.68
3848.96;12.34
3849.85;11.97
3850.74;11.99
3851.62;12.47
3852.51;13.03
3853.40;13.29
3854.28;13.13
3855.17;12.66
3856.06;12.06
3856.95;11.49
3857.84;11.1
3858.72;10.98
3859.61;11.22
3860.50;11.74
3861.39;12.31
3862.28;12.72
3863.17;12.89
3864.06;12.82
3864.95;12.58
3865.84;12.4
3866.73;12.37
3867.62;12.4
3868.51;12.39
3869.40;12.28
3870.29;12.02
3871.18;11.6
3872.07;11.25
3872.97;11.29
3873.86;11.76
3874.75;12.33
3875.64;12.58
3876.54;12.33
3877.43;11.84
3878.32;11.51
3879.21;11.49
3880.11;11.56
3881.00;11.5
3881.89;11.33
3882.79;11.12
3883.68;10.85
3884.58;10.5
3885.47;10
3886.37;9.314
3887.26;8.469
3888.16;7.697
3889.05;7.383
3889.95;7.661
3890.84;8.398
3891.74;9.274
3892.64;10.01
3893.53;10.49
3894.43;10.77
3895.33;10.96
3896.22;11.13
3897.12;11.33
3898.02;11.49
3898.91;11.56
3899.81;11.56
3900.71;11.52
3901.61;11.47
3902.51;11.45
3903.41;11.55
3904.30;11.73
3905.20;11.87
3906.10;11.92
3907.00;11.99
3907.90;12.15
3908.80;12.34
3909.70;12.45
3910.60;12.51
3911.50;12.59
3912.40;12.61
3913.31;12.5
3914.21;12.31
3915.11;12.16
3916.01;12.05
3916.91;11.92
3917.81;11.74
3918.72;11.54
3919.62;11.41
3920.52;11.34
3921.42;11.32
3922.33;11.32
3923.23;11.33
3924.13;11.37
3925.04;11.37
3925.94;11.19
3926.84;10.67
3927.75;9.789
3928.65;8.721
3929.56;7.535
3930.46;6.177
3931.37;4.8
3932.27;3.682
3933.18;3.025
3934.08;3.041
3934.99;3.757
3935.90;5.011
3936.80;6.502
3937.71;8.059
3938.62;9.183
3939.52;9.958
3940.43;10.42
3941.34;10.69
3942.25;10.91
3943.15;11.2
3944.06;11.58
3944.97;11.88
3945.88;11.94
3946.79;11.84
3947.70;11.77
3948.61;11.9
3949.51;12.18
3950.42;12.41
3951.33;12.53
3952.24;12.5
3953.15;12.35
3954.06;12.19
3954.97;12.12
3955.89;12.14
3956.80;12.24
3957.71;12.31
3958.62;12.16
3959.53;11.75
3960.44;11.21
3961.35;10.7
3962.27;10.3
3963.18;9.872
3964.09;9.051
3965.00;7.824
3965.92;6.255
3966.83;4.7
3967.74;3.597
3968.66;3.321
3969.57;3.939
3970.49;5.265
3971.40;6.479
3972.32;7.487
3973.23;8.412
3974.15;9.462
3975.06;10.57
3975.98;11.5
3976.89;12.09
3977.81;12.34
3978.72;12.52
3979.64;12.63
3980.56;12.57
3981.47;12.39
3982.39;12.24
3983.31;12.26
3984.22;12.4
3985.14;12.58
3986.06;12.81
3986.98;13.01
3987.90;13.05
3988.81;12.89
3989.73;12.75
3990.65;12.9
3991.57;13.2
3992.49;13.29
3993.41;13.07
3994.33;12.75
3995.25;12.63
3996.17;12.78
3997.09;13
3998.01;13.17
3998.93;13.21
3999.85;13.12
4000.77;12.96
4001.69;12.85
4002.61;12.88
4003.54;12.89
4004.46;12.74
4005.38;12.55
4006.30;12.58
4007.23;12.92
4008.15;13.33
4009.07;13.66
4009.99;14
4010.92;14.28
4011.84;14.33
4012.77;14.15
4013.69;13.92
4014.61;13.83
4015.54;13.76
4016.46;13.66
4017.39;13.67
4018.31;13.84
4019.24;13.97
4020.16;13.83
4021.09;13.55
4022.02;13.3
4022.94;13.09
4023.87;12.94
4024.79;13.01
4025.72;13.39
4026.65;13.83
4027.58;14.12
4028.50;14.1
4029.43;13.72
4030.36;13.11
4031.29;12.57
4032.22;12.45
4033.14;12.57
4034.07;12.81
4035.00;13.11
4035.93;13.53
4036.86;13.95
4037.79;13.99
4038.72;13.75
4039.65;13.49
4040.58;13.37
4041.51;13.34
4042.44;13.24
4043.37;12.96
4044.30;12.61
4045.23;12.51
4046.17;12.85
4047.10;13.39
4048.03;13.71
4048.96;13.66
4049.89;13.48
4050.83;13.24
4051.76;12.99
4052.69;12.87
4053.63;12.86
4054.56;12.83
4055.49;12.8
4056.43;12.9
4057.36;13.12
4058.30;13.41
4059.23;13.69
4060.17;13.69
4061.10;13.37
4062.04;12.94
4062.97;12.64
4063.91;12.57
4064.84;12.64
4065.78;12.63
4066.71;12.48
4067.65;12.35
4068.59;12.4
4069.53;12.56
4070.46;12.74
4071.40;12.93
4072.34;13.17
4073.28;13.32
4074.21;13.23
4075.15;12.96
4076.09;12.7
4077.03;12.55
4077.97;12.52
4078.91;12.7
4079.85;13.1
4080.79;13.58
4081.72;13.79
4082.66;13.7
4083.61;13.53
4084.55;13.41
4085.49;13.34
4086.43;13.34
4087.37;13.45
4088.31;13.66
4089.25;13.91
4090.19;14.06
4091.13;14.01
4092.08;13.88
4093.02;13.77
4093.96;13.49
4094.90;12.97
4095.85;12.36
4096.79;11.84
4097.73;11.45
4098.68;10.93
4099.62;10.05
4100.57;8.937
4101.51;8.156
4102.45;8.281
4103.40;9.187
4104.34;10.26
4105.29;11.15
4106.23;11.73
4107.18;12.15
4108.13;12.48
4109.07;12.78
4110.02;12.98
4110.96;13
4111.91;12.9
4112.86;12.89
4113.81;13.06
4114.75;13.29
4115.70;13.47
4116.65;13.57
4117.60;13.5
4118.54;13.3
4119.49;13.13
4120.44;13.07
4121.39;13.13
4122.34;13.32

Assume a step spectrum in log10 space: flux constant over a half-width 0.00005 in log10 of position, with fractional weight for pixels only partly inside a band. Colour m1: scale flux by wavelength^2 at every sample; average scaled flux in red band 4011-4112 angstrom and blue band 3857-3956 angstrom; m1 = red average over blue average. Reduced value 1.3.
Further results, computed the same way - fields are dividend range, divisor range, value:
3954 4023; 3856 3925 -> 1.08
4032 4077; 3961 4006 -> 1.23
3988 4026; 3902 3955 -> 1.32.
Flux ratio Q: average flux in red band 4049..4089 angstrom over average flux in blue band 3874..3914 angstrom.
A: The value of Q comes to 1.18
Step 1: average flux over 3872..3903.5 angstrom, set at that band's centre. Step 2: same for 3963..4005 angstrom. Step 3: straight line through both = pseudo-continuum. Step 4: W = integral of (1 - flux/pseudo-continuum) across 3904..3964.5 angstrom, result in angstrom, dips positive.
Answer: 1.4 angstrom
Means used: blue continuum 10.7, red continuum 11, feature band 10.6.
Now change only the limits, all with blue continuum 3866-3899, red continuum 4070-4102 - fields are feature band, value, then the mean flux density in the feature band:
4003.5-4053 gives -4.7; 13.4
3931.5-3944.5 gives 4.4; 7.57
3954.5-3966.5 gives 1.1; 10.5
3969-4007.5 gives 0.2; 11.8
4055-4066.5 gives -0.5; 13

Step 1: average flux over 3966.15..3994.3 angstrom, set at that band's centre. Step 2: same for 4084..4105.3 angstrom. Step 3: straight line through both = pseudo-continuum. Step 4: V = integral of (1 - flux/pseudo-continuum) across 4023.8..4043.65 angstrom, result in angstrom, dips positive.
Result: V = -3.7 angstrom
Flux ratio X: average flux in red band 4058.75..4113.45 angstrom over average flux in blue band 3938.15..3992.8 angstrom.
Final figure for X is 1.16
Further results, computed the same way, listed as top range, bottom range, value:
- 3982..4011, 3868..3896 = 1.21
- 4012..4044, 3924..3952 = 1.46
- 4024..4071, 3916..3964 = 1.29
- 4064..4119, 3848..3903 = 1.10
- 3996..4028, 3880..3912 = 1.24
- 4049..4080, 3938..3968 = 1.20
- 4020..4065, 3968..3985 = 1.34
